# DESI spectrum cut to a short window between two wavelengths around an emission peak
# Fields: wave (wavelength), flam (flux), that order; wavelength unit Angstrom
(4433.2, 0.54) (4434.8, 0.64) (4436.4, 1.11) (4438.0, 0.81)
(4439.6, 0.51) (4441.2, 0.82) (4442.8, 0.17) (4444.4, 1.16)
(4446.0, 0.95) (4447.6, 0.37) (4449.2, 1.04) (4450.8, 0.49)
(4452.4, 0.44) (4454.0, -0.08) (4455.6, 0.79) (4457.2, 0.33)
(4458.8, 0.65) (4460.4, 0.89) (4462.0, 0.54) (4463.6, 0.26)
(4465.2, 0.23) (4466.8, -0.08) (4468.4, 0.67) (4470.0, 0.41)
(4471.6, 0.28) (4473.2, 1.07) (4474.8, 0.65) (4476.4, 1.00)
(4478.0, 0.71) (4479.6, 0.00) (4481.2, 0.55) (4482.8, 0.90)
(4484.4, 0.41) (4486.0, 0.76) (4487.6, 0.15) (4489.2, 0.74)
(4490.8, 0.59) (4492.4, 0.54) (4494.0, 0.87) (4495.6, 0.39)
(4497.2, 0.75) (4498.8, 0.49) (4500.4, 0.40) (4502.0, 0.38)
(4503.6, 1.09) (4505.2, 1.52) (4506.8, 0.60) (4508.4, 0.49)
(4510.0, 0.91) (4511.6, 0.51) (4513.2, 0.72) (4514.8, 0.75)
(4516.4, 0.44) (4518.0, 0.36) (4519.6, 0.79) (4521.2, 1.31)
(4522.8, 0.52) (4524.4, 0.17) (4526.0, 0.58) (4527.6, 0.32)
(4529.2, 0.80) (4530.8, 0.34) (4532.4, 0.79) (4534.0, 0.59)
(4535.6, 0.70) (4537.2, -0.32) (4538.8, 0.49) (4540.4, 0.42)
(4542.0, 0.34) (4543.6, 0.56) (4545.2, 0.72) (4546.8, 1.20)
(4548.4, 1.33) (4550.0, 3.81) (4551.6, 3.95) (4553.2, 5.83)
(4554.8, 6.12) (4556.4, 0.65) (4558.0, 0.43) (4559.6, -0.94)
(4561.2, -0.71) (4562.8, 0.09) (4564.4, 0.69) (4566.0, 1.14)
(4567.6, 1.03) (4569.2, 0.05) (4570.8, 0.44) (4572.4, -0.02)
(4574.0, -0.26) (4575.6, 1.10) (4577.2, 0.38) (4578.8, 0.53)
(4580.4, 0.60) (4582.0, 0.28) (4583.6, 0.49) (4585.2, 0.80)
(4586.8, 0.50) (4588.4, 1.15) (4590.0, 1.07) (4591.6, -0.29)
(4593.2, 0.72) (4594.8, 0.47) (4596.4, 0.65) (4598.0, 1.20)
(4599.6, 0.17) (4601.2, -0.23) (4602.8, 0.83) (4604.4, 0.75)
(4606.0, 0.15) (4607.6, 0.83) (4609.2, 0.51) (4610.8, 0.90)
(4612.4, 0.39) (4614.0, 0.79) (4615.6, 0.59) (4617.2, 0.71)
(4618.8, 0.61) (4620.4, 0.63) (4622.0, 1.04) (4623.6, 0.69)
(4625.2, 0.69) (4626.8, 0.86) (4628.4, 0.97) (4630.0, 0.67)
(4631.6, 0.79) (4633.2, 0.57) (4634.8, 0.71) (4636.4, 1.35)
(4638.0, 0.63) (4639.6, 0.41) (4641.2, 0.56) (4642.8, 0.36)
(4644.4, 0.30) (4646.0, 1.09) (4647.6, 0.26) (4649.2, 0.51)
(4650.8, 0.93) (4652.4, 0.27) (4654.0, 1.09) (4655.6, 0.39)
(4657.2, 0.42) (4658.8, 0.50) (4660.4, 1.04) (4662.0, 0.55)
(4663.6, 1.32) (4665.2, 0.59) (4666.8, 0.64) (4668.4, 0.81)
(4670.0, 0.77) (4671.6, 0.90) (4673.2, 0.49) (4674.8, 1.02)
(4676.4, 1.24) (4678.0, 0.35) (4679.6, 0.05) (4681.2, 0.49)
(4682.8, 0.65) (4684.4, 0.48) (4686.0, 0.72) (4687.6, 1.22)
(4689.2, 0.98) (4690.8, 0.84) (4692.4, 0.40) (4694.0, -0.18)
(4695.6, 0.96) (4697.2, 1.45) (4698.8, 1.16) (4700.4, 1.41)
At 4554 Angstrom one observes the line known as [O II]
